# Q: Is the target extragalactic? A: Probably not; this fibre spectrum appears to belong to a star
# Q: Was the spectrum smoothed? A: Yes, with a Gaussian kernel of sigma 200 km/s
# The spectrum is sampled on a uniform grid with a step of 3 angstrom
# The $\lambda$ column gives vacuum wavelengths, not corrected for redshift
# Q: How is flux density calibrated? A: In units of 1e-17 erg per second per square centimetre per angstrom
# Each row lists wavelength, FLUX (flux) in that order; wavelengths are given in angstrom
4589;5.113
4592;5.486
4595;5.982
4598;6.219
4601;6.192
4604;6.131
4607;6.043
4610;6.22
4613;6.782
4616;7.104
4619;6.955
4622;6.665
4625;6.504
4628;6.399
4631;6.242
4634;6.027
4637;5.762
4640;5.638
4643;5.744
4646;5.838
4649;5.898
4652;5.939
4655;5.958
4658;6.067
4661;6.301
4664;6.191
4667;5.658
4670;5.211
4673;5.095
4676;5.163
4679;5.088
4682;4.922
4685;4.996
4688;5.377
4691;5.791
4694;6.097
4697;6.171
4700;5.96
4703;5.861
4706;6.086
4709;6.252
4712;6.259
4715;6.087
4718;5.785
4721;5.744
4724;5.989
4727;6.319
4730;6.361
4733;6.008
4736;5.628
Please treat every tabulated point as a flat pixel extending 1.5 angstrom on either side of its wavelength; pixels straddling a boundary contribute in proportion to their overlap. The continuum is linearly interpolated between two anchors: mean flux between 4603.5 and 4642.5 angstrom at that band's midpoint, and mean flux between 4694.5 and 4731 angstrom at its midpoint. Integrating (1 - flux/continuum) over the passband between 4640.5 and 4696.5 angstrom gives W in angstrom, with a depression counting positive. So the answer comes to 5.07 angstrom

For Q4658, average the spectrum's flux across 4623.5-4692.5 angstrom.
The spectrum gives 5.73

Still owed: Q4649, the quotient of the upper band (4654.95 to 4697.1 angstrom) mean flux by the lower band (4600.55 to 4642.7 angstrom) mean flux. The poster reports 0.9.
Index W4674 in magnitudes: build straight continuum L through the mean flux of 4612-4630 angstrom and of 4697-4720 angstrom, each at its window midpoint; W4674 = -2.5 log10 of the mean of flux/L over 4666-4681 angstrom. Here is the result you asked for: 0.21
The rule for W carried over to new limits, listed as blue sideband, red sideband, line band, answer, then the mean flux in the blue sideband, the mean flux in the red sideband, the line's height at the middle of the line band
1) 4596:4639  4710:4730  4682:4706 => 1.63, 6.36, 6.06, 6.14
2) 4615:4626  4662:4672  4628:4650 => 1.55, 6.81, 5.69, 6.36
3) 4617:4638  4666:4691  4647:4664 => -0.88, 6.4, 5.22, 5.75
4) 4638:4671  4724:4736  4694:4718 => -0.14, 5.87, 6.12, 6.04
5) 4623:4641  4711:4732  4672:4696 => 2.97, 6.12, 6.07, 6.09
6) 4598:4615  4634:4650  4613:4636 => -1.94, 6.29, 5.8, 6.04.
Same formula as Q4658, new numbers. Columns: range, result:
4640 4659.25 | 5.88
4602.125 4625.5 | 6.55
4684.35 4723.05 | 5.9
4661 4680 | 5.48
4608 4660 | 6.22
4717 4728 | 5.95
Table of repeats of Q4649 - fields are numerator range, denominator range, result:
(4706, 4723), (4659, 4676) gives 1.07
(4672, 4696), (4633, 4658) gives 0.91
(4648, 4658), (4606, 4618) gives 0.91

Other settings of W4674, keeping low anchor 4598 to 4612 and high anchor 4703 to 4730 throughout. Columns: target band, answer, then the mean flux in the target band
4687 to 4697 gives 0.05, 5.84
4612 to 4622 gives -0.12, 6.91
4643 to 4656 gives 0.04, 5.89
